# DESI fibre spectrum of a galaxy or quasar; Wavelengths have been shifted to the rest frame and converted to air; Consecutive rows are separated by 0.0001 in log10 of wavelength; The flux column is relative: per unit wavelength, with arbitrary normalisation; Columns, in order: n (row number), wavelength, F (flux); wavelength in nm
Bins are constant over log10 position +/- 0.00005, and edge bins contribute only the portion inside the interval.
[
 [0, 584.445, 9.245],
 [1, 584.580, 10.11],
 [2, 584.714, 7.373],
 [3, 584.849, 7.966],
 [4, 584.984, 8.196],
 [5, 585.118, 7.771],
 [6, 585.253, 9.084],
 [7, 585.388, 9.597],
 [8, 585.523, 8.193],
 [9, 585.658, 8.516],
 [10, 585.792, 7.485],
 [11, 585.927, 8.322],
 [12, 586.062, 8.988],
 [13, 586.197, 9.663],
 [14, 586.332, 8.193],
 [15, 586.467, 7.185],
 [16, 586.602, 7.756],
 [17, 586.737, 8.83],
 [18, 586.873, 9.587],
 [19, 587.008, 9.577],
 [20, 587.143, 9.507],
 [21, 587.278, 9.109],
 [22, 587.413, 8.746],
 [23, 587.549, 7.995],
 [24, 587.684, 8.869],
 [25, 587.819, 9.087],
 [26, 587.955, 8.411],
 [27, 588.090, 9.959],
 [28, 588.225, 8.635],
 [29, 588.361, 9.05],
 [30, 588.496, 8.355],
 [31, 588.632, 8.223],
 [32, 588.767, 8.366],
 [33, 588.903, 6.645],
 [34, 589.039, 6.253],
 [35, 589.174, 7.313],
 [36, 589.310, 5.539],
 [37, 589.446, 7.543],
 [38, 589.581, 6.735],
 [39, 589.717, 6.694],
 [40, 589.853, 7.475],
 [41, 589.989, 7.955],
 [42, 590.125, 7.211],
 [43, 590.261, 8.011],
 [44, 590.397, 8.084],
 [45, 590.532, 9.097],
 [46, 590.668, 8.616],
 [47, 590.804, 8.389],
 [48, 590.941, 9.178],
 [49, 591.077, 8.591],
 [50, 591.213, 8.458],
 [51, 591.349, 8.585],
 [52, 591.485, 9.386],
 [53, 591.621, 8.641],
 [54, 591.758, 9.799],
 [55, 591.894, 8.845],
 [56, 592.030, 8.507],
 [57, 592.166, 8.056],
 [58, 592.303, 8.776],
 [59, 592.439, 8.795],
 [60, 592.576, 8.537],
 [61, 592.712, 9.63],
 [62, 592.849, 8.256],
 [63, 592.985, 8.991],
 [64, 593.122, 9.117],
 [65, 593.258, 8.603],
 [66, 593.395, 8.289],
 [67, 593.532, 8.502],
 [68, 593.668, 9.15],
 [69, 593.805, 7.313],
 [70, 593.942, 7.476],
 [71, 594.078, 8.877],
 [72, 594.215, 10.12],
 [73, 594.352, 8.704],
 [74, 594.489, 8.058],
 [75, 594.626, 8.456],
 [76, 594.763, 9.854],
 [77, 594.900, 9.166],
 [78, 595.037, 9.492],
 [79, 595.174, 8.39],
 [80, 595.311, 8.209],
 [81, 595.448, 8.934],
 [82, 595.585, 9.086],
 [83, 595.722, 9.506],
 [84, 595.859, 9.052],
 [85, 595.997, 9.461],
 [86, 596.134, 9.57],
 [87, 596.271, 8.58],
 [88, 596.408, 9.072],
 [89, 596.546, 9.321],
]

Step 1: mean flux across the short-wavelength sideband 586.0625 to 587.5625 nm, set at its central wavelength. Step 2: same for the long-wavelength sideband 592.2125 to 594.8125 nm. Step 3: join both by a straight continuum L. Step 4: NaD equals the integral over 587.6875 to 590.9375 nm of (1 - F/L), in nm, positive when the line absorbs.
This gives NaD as 0.30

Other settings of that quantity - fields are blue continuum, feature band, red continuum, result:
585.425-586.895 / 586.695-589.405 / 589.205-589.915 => -0.30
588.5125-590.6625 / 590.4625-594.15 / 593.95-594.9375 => -0.18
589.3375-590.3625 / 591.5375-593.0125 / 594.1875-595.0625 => -0.11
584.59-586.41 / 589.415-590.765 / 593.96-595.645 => 0.14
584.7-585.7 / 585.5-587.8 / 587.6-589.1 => -0.07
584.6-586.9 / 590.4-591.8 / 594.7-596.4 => 0.00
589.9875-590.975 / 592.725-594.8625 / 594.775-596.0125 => 0.03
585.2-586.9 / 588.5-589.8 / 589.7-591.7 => 0.20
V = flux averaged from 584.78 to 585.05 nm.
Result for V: 8.06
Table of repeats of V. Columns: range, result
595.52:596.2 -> 9.33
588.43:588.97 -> 7.89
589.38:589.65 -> 7.15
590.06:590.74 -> 8.22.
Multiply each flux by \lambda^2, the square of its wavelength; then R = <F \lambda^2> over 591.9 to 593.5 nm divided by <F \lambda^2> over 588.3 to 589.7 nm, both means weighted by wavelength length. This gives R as 1.2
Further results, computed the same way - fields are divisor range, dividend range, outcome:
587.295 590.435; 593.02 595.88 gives 1.13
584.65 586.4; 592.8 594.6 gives 1.05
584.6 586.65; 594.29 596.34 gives 1.11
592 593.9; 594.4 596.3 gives 1.06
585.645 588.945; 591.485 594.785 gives 1.03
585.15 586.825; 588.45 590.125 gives 0.86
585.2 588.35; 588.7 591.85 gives 0.92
